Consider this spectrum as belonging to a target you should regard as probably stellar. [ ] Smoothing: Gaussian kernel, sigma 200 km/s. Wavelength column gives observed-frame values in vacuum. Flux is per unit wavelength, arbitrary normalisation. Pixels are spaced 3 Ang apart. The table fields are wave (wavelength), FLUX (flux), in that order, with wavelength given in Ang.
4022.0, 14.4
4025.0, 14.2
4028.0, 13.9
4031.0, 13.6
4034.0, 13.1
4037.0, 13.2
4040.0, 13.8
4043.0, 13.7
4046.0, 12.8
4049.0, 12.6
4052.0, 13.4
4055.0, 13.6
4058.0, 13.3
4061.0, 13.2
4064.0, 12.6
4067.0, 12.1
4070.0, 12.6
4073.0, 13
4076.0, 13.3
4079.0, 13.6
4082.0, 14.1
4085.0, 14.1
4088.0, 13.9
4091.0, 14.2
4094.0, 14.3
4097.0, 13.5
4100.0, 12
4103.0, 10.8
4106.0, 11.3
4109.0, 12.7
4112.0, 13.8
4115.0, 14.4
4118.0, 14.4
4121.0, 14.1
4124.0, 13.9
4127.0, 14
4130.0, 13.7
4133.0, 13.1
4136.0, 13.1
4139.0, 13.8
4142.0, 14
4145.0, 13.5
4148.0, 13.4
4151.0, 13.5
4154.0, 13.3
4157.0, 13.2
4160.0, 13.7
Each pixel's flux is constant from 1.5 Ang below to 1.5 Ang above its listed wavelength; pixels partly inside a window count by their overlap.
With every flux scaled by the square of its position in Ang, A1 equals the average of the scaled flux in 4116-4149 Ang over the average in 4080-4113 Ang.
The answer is 1.06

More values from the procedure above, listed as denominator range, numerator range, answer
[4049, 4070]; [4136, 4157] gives 1.09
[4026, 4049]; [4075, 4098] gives 1.06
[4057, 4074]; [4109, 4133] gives 1.12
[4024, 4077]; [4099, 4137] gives 1.03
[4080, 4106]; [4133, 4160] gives 1.04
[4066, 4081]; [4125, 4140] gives 1.07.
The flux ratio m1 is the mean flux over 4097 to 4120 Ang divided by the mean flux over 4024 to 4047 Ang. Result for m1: 0.9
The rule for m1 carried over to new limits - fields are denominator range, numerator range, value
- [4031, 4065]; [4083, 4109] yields 0.98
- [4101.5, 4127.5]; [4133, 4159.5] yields 1.02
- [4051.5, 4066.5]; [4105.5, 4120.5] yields 1.03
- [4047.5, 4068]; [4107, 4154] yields 1.05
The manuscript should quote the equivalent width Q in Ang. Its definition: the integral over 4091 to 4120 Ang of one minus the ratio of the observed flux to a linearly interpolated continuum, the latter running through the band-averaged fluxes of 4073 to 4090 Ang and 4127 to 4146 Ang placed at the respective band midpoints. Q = 1.2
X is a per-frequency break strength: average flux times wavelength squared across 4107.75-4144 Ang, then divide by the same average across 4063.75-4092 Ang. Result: 1.05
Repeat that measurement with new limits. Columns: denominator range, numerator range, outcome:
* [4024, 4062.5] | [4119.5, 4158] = 1.06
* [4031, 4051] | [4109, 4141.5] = 1.09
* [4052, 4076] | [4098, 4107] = 0.90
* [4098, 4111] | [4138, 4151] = 1.17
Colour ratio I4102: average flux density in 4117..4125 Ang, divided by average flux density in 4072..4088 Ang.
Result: 1.03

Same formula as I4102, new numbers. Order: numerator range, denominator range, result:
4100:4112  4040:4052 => 0.91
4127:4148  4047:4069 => 1.05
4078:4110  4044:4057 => 1.00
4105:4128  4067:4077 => 1.06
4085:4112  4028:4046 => 0.96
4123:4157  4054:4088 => 1.02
